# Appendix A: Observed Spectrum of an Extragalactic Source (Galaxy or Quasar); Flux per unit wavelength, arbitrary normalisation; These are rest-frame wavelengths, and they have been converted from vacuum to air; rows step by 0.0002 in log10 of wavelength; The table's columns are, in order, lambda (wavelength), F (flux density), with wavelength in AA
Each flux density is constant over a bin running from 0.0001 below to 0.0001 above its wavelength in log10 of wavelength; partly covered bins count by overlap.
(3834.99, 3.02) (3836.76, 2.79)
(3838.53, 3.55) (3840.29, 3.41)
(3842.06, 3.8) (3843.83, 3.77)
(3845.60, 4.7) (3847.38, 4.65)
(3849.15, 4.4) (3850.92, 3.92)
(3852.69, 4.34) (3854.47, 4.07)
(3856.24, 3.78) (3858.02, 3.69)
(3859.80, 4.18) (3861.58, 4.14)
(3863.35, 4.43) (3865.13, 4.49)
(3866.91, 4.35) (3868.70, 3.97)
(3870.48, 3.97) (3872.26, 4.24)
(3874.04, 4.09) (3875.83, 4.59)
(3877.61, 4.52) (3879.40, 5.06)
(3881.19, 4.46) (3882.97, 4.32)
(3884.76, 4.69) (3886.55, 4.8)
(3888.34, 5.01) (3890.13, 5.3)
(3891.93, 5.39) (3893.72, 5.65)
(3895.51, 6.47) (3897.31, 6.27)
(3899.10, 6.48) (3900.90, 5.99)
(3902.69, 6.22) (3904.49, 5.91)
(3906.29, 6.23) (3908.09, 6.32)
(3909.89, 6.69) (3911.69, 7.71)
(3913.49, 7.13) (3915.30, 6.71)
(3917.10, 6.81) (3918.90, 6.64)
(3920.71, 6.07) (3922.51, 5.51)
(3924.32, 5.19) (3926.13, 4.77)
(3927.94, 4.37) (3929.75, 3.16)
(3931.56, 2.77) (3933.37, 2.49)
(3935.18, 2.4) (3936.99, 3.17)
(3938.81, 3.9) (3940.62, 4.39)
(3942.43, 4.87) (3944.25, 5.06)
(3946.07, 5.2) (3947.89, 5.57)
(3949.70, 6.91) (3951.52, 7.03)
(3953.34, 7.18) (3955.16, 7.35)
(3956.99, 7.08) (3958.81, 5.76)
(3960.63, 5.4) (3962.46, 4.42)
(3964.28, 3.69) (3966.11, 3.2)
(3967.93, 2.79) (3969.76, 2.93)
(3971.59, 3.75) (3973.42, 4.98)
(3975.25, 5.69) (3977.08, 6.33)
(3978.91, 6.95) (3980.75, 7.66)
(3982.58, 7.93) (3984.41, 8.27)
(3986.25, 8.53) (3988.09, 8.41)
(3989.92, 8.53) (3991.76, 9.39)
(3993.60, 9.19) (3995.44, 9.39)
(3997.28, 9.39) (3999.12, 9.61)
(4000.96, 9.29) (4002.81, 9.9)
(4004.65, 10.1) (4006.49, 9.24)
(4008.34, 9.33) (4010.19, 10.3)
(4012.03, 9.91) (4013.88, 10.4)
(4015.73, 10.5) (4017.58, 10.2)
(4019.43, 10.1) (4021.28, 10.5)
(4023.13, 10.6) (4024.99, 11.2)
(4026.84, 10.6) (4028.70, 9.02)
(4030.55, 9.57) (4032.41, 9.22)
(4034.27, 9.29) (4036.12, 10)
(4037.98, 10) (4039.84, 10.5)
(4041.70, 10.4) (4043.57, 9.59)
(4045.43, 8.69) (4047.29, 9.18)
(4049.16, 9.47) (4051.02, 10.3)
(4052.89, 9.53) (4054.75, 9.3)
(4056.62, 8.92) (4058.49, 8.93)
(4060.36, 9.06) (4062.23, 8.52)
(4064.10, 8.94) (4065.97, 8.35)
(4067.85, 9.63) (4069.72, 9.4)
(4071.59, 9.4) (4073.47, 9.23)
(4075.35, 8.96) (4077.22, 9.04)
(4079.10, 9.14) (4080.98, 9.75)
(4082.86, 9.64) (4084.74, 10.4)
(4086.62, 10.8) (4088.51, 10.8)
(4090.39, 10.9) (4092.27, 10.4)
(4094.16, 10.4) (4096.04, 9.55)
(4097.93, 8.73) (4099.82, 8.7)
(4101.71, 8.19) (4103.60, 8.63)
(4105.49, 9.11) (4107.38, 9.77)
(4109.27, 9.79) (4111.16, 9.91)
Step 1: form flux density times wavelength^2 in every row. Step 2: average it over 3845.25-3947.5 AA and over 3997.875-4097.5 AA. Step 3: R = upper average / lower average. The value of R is 2.13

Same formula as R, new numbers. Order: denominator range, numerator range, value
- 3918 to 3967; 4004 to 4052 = 2.09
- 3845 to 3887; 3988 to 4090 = 2.43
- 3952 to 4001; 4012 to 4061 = 1.50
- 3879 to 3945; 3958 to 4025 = 1.57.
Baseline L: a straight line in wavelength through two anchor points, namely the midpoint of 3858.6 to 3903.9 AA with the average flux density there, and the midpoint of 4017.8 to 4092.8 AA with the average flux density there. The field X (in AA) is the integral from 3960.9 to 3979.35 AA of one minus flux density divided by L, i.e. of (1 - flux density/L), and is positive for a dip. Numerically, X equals 7.34 AA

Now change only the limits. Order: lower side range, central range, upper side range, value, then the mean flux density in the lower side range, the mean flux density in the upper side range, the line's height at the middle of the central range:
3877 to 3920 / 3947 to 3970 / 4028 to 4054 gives 6.2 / 5.88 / 9.63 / 7.46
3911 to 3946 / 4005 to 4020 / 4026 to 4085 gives -4.0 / 4.89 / 9.42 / 7.89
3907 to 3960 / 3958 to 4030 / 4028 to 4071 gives -3.9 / 5.46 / 9.39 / 7.51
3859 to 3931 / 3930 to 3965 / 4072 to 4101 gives 8.5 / 5.3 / 9.74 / 6.52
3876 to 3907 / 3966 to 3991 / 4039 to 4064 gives 4.5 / 5.43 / 9.39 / 7.59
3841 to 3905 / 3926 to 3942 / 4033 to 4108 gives 7.0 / 4.72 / 9.49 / 6.19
